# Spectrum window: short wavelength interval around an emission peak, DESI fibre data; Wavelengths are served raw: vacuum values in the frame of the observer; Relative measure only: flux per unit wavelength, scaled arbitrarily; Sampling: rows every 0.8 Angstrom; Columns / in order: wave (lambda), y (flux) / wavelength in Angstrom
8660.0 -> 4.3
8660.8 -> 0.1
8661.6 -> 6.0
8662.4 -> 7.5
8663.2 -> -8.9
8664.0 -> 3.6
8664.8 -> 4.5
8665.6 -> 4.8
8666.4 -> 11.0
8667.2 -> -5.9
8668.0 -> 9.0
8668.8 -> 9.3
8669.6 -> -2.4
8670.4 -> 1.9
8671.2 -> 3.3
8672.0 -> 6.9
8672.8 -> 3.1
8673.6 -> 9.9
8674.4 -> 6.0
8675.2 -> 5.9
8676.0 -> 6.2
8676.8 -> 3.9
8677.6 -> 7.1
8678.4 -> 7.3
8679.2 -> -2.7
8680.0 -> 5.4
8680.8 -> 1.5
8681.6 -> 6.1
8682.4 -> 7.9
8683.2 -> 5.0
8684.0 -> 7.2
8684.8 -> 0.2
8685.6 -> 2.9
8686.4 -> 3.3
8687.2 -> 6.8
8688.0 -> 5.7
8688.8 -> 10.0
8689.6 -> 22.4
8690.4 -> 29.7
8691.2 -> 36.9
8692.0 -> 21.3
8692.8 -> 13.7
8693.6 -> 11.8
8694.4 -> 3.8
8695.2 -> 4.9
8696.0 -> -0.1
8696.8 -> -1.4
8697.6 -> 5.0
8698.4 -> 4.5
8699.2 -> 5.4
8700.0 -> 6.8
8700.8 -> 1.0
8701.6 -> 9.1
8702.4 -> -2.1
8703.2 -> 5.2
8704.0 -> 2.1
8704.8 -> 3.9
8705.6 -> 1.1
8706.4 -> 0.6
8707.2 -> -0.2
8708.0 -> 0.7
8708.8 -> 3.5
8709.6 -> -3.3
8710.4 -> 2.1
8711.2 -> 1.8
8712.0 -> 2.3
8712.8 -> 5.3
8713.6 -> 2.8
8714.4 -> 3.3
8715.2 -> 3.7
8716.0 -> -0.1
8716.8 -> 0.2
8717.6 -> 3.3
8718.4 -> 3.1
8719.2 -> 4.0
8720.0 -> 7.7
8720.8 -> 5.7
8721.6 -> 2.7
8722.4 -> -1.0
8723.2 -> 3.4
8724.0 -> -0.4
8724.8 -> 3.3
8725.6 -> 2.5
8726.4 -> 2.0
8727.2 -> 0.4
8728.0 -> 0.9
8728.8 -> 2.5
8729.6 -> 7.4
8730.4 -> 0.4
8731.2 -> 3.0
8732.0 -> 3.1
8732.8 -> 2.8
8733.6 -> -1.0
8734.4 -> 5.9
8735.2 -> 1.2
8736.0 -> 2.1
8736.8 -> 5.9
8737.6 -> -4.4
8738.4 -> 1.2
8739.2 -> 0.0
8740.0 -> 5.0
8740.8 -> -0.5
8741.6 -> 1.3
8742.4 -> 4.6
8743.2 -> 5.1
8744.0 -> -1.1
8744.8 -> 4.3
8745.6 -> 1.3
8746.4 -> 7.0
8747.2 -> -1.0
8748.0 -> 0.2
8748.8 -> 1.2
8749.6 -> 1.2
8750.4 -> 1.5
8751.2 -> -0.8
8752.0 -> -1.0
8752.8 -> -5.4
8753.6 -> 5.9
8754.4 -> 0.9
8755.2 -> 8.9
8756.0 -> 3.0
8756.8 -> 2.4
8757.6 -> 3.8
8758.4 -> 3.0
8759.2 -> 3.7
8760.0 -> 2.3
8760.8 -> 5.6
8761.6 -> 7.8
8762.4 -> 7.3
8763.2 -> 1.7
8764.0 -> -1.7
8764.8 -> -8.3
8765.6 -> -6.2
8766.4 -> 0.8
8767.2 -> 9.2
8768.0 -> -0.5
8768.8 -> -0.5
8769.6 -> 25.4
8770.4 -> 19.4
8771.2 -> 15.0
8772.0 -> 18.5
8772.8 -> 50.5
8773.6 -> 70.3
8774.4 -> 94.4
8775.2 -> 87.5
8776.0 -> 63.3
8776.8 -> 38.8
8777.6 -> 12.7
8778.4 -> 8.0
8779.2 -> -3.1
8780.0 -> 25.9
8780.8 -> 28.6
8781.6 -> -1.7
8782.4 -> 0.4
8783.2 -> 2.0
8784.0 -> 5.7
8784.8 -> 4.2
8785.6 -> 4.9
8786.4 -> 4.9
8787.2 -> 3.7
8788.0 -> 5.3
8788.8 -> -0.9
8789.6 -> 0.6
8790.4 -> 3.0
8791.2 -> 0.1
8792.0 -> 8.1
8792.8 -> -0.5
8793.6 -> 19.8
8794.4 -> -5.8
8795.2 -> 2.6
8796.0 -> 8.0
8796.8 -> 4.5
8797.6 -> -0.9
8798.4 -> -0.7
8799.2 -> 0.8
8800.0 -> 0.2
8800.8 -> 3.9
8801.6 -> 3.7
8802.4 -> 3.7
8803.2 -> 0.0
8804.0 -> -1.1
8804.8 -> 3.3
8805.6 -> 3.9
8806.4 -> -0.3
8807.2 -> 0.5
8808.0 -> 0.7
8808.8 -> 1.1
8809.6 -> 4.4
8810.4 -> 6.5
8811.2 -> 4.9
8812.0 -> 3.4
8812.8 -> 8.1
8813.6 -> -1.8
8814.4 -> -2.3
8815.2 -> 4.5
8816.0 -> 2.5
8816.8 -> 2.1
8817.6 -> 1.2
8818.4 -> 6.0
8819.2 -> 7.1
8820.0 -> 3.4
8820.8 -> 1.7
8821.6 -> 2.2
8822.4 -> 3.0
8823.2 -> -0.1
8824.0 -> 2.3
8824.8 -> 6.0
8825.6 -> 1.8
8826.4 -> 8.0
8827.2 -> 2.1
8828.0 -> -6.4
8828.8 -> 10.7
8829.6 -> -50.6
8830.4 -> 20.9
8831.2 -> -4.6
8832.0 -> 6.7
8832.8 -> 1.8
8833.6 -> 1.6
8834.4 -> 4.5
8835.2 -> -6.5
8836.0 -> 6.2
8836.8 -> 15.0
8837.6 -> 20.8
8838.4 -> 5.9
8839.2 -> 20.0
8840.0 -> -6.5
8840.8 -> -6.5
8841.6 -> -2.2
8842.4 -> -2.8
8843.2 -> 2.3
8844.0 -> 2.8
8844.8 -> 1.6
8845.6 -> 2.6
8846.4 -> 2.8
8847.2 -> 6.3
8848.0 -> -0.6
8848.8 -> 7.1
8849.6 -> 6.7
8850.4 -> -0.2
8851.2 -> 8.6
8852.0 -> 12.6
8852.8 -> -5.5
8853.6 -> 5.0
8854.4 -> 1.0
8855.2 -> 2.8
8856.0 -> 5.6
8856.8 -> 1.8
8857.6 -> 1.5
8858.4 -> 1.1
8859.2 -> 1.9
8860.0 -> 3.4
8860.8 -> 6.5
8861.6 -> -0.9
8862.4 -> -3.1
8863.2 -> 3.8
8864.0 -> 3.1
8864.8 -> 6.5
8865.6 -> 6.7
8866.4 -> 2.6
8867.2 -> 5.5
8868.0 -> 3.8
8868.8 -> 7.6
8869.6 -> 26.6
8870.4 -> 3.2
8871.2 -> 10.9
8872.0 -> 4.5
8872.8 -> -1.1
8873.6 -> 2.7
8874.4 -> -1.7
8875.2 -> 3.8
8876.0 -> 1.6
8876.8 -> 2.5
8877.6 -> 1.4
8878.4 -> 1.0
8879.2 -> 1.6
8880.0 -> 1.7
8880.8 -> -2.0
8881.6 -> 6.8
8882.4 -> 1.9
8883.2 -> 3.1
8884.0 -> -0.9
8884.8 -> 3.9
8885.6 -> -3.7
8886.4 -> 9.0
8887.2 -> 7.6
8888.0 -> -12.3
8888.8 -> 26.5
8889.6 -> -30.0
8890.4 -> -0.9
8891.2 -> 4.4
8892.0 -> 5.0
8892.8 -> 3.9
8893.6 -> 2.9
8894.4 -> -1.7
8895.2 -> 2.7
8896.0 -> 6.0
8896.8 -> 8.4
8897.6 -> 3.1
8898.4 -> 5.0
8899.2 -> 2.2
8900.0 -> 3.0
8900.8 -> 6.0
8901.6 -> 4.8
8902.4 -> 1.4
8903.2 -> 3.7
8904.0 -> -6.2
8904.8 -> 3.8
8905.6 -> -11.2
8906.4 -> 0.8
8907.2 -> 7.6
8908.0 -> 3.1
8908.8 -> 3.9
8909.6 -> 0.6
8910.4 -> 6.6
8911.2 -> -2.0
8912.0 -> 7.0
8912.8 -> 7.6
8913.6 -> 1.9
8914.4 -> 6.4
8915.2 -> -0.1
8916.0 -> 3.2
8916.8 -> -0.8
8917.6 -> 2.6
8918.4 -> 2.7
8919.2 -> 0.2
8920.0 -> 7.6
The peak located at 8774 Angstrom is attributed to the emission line [O III]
